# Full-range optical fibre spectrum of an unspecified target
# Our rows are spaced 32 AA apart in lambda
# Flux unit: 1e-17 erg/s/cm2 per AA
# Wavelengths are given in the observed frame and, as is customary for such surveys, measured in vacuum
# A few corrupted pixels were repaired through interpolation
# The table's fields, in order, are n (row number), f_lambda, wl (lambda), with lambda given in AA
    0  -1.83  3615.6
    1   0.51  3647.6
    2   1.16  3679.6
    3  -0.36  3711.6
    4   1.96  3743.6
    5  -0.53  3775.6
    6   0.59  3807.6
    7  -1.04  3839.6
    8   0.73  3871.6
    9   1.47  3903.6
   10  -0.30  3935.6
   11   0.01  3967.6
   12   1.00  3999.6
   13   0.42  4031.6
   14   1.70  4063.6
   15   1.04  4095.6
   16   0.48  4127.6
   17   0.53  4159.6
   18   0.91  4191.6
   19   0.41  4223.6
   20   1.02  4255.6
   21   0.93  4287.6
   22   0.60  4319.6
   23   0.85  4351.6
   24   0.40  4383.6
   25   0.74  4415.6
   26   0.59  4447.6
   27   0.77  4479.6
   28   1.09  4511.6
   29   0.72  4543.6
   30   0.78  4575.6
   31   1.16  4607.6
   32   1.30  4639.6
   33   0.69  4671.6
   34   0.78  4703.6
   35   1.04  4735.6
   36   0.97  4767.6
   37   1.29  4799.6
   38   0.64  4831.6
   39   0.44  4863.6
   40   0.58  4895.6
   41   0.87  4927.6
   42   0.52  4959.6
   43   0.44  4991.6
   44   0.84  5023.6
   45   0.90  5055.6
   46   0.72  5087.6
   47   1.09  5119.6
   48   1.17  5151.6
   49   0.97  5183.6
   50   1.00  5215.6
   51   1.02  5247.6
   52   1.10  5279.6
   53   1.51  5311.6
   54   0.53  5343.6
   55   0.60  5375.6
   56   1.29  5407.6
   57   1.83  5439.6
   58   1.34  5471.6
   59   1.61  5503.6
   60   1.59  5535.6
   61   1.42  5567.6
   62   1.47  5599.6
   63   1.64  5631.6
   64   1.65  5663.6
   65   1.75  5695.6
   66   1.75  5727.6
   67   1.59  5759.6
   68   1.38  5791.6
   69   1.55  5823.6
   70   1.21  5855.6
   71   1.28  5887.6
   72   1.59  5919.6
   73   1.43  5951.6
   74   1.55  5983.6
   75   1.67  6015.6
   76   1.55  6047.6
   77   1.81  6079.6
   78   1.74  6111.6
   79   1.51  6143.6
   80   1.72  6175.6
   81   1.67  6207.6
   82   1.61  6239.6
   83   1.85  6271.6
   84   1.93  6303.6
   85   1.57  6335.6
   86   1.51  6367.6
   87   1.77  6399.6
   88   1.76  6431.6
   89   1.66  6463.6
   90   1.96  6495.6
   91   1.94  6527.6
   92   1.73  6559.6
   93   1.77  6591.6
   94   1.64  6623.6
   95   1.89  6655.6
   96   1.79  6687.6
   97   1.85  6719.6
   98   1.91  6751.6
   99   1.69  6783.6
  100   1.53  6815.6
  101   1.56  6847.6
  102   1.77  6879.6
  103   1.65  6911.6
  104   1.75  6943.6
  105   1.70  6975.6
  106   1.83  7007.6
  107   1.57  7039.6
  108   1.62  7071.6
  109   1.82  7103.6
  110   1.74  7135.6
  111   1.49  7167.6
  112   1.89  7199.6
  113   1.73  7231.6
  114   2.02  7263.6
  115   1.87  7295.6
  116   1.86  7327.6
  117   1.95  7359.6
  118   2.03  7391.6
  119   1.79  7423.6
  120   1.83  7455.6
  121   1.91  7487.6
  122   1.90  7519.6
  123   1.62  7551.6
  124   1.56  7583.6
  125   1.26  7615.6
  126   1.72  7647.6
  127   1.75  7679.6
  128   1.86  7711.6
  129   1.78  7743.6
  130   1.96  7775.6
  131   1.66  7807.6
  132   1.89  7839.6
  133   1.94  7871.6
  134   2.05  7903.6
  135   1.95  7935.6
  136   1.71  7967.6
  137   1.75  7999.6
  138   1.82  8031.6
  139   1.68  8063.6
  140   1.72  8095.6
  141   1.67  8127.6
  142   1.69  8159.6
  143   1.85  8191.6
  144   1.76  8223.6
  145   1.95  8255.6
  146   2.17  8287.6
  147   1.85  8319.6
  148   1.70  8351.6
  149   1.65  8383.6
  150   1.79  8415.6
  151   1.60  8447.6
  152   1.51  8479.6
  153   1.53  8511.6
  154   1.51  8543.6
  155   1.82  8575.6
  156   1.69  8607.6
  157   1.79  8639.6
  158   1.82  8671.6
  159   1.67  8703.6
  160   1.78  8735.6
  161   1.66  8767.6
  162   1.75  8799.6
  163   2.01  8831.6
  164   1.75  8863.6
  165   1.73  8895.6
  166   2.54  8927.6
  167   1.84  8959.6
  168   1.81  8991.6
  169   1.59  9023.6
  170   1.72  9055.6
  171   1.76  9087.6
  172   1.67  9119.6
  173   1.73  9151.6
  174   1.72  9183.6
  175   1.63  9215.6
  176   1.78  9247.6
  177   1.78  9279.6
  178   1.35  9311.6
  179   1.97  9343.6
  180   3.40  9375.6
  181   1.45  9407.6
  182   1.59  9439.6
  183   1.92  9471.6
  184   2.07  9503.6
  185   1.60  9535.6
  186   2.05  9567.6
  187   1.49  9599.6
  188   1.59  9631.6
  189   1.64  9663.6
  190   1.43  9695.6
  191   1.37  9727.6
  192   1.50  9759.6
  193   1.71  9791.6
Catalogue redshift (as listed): 0.36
